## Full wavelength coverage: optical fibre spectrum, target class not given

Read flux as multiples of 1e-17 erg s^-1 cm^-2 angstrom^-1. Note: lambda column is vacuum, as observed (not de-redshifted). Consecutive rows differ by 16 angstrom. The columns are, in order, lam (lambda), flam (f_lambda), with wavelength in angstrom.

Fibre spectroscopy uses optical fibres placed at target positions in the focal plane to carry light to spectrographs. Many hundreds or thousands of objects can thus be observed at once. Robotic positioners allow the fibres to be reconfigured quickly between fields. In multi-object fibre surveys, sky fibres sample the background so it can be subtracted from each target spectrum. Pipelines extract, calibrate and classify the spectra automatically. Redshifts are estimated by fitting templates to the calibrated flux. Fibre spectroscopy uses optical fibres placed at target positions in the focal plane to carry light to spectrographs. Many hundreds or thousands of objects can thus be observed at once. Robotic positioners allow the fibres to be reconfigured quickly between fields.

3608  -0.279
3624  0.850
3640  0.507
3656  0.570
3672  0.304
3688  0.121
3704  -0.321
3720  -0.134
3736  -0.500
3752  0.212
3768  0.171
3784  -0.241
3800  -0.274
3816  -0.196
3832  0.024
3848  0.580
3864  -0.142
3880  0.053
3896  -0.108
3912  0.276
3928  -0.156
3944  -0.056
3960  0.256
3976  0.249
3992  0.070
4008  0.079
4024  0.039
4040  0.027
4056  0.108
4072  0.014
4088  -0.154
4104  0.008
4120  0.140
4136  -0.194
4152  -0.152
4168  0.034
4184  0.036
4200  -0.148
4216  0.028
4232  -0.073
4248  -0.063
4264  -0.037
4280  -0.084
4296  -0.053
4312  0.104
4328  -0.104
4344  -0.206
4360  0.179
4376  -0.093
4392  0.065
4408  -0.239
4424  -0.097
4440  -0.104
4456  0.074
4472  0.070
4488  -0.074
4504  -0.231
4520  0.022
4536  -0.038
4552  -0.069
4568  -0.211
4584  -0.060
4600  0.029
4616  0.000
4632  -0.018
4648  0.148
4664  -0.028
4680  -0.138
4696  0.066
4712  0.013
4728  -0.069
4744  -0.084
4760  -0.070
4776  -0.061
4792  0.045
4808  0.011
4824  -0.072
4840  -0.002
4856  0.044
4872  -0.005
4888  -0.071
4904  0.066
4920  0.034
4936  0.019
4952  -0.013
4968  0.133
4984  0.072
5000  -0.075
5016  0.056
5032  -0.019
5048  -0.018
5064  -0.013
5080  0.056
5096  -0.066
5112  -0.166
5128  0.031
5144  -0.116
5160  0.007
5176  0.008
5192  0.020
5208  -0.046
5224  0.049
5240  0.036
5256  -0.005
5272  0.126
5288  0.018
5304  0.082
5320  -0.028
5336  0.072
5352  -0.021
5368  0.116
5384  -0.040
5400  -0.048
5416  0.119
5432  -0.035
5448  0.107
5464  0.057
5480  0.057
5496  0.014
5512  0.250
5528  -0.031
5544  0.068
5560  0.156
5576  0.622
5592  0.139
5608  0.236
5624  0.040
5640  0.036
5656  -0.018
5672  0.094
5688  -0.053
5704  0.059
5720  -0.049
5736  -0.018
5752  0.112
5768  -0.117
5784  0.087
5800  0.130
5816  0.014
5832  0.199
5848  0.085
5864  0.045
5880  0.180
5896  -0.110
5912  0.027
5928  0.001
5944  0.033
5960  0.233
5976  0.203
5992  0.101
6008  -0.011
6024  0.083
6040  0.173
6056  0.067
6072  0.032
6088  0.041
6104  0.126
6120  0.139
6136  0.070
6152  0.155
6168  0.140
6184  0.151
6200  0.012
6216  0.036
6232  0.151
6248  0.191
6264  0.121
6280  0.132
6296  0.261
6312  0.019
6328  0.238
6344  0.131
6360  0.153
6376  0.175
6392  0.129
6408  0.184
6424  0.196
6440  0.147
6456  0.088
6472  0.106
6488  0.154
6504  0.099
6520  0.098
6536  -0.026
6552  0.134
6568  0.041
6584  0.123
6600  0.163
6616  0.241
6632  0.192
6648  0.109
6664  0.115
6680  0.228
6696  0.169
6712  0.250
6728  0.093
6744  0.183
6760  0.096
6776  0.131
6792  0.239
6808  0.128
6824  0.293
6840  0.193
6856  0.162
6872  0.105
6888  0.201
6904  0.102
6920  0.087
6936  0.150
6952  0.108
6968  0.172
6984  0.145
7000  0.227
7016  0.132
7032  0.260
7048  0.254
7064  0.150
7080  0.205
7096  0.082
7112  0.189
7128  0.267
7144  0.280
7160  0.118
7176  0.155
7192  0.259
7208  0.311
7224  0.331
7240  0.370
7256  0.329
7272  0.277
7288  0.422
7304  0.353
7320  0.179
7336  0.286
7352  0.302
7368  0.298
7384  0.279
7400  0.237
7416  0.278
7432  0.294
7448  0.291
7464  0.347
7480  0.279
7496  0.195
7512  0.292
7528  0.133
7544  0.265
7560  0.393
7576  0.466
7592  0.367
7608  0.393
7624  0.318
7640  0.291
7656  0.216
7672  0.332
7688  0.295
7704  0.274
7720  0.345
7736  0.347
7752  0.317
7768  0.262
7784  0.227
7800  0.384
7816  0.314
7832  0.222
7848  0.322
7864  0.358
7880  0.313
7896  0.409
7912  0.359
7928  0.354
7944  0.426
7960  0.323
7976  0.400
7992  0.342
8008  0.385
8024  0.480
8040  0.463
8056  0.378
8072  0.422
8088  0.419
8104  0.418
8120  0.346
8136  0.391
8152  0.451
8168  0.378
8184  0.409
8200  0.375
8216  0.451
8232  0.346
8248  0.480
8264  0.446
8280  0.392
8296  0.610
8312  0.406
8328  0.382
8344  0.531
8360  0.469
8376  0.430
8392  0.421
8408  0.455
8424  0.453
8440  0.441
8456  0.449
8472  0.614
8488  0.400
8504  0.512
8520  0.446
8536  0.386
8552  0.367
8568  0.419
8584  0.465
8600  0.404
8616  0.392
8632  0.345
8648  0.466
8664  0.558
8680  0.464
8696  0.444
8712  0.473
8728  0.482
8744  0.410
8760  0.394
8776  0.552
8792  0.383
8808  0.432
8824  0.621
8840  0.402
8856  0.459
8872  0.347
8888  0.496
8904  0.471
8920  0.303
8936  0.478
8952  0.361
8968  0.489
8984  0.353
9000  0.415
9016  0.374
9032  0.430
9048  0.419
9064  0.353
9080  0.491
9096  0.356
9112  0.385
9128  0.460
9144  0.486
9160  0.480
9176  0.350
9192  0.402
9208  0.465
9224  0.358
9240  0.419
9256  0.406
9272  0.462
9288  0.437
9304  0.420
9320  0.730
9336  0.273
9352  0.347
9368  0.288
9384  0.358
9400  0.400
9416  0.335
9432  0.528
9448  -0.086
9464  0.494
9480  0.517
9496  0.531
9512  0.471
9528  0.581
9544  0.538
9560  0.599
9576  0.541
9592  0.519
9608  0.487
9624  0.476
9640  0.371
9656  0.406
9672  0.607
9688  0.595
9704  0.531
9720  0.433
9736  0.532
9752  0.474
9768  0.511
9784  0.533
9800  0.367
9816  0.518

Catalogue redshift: 0.81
